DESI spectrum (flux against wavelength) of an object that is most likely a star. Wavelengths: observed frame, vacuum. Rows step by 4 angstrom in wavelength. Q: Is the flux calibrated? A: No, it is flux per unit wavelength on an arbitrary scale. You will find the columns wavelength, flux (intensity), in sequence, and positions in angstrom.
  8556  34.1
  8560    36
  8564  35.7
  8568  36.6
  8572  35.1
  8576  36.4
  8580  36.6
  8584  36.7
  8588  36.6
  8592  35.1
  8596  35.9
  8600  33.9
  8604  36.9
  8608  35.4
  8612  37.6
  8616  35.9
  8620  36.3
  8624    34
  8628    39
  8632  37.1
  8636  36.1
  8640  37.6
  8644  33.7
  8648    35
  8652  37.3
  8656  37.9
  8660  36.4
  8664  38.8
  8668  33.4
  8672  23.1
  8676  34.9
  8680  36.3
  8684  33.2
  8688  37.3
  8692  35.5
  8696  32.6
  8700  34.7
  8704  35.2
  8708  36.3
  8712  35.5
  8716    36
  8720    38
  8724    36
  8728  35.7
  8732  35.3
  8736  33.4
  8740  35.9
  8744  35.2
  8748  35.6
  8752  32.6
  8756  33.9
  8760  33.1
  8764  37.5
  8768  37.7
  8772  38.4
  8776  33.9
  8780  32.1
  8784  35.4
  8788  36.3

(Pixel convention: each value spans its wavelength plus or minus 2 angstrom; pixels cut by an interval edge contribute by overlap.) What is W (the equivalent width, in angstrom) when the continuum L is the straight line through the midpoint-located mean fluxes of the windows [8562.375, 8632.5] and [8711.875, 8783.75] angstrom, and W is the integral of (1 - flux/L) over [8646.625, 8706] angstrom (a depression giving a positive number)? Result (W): 1.56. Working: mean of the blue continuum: 36.1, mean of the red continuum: 35.3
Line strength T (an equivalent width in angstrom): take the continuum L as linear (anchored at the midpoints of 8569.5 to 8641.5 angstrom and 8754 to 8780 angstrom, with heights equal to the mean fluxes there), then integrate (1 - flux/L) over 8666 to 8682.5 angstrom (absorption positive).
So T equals 1.81 angstrom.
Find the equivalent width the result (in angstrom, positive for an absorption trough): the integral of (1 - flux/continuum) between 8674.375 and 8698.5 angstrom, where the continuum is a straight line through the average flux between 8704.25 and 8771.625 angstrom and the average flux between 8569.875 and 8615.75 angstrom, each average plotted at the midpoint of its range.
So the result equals 0.5 angstrom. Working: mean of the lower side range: 36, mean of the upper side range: 35.5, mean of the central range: 35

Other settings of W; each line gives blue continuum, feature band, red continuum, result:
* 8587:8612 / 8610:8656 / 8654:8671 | -0.8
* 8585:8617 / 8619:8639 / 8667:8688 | -1.1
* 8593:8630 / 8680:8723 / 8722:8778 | 0.1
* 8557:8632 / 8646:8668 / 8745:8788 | -0.6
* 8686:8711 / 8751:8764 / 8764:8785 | 0.6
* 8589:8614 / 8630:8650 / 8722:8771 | -0.1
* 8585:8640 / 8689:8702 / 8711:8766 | 0.4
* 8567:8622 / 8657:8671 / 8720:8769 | 0.1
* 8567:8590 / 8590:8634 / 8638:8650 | -0.3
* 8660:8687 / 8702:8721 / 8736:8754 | -1.1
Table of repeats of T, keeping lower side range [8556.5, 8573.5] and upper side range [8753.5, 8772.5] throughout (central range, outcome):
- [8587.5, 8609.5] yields 0.10 angstrom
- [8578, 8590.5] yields -0.29 angstrom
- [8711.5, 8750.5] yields 0.22 angstrom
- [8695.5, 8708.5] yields 0.38 angstrom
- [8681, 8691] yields 0.12 angstrom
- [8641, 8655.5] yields 0.01 angstrom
